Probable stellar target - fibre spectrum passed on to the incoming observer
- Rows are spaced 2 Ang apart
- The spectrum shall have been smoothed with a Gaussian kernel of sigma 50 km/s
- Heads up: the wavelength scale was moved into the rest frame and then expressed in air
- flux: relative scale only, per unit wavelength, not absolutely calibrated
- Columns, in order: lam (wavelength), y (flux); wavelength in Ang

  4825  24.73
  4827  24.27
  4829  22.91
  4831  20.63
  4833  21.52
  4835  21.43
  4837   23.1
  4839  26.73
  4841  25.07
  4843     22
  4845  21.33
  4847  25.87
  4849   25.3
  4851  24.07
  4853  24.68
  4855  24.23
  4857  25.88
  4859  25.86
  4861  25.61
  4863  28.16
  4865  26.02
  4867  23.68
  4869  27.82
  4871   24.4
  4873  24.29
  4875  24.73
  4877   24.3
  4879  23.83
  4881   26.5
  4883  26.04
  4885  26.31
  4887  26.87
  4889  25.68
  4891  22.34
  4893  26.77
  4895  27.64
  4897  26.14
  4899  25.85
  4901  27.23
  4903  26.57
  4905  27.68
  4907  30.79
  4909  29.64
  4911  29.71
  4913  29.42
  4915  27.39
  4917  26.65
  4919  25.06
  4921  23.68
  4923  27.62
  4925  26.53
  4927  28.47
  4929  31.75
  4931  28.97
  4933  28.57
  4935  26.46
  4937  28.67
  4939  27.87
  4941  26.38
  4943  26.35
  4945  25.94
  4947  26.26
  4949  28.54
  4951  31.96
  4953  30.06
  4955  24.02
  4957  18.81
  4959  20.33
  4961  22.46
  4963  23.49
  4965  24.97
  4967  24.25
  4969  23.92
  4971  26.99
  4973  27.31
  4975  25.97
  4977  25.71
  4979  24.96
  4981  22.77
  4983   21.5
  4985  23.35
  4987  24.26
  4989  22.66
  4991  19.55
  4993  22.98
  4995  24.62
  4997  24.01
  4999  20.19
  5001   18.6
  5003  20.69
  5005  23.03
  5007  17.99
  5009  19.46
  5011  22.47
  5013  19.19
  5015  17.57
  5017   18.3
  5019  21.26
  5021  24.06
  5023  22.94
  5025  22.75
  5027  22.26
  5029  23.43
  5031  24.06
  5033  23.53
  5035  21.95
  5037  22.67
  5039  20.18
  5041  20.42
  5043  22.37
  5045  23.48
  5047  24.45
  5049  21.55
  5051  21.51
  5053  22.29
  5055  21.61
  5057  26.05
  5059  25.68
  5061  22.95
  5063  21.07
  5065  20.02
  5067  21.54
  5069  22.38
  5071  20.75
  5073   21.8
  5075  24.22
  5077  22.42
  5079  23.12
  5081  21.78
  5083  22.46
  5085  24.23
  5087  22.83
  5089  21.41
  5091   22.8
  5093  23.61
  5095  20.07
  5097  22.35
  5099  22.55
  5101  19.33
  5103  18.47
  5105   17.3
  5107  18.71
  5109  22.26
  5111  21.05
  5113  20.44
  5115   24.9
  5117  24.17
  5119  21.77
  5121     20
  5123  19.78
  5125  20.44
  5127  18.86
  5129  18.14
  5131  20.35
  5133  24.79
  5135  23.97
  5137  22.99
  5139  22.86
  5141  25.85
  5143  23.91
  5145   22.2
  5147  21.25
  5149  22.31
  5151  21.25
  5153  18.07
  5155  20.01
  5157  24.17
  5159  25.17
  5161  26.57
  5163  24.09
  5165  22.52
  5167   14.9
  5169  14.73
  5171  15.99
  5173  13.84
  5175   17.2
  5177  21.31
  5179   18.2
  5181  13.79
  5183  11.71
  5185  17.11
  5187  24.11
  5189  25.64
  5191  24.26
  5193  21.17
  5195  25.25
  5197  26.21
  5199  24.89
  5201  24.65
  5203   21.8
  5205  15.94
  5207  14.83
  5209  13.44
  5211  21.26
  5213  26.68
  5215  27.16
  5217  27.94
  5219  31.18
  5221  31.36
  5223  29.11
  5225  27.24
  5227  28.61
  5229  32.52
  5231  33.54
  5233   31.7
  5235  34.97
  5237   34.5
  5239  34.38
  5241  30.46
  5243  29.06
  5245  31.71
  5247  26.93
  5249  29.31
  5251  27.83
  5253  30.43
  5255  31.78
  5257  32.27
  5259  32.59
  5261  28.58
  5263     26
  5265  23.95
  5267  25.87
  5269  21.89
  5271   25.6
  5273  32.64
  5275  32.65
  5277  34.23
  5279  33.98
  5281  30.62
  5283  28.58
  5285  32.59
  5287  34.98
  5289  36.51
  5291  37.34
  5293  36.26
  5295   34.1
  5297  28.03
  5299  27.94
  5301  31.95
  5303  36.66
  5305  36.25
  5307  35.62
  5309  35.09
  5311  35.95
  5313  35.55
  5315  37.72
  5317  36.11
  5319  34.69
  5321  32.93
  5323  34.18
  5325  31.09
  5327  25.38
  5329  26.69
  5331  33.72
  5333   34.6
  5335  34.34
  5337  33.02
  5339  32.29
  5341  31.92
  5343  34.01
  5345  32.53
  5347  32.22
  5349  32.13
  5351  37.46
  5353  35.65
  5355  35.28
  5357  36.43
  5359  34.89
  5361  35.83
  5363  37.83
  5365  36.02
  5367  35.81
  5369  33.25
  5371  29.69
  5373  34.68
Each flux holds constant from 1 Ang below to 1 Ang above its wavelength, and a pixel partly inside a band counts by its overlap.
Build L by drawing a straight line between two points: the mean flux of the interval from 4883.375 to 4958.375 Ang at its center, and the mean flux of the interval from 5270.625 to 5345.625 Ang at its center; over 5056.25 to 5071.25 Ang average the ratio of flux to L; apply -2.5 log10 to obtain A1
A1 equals 0.28 mag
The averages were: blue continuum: 27.1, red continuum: 33.2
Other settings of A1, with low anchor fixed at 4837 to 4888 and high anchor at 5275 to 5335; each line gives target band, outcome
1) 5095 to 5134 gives 0.39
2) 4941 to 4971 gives 0.07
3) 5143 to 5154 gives 0.39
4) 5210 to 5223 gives 0.15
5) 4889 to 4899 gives 0.00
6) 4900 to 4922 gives -0.06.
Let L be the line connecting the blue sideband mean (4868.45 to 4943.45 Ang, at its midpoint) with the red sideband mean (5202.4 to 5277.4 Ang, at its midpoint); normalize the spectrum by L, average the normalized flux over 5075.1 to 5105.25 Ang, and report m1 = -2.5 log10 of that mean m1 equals 0.25 mag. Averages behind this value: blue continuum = 26.9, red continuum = 28.2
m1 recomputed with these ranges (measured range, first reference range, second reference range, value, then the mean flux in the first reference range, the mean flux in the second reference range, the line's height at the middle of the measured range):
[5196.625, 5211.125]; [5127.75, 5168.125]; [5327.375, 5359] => 0.254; 22.2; 33.4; 25.4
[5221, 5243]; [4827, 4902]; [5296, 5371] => 0.009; 24.9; 33.8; 31.8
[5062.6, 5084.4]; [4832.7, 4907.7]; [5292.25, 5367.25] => 0.303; 25.3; 33.9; 29.1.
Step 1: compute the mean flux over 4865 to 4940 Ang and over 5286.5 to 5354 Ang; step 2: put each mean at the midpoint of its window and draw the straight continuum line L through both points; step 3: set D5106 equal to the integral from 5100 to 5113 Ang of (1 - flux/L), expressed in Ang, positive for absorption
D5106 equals 4.6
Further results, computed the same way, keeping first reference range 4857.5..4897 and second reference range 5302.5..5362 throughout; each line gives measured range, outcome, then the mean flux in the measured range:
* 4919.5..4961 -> 0.1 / 26.7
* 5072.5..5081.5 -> 2.0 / 22.8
